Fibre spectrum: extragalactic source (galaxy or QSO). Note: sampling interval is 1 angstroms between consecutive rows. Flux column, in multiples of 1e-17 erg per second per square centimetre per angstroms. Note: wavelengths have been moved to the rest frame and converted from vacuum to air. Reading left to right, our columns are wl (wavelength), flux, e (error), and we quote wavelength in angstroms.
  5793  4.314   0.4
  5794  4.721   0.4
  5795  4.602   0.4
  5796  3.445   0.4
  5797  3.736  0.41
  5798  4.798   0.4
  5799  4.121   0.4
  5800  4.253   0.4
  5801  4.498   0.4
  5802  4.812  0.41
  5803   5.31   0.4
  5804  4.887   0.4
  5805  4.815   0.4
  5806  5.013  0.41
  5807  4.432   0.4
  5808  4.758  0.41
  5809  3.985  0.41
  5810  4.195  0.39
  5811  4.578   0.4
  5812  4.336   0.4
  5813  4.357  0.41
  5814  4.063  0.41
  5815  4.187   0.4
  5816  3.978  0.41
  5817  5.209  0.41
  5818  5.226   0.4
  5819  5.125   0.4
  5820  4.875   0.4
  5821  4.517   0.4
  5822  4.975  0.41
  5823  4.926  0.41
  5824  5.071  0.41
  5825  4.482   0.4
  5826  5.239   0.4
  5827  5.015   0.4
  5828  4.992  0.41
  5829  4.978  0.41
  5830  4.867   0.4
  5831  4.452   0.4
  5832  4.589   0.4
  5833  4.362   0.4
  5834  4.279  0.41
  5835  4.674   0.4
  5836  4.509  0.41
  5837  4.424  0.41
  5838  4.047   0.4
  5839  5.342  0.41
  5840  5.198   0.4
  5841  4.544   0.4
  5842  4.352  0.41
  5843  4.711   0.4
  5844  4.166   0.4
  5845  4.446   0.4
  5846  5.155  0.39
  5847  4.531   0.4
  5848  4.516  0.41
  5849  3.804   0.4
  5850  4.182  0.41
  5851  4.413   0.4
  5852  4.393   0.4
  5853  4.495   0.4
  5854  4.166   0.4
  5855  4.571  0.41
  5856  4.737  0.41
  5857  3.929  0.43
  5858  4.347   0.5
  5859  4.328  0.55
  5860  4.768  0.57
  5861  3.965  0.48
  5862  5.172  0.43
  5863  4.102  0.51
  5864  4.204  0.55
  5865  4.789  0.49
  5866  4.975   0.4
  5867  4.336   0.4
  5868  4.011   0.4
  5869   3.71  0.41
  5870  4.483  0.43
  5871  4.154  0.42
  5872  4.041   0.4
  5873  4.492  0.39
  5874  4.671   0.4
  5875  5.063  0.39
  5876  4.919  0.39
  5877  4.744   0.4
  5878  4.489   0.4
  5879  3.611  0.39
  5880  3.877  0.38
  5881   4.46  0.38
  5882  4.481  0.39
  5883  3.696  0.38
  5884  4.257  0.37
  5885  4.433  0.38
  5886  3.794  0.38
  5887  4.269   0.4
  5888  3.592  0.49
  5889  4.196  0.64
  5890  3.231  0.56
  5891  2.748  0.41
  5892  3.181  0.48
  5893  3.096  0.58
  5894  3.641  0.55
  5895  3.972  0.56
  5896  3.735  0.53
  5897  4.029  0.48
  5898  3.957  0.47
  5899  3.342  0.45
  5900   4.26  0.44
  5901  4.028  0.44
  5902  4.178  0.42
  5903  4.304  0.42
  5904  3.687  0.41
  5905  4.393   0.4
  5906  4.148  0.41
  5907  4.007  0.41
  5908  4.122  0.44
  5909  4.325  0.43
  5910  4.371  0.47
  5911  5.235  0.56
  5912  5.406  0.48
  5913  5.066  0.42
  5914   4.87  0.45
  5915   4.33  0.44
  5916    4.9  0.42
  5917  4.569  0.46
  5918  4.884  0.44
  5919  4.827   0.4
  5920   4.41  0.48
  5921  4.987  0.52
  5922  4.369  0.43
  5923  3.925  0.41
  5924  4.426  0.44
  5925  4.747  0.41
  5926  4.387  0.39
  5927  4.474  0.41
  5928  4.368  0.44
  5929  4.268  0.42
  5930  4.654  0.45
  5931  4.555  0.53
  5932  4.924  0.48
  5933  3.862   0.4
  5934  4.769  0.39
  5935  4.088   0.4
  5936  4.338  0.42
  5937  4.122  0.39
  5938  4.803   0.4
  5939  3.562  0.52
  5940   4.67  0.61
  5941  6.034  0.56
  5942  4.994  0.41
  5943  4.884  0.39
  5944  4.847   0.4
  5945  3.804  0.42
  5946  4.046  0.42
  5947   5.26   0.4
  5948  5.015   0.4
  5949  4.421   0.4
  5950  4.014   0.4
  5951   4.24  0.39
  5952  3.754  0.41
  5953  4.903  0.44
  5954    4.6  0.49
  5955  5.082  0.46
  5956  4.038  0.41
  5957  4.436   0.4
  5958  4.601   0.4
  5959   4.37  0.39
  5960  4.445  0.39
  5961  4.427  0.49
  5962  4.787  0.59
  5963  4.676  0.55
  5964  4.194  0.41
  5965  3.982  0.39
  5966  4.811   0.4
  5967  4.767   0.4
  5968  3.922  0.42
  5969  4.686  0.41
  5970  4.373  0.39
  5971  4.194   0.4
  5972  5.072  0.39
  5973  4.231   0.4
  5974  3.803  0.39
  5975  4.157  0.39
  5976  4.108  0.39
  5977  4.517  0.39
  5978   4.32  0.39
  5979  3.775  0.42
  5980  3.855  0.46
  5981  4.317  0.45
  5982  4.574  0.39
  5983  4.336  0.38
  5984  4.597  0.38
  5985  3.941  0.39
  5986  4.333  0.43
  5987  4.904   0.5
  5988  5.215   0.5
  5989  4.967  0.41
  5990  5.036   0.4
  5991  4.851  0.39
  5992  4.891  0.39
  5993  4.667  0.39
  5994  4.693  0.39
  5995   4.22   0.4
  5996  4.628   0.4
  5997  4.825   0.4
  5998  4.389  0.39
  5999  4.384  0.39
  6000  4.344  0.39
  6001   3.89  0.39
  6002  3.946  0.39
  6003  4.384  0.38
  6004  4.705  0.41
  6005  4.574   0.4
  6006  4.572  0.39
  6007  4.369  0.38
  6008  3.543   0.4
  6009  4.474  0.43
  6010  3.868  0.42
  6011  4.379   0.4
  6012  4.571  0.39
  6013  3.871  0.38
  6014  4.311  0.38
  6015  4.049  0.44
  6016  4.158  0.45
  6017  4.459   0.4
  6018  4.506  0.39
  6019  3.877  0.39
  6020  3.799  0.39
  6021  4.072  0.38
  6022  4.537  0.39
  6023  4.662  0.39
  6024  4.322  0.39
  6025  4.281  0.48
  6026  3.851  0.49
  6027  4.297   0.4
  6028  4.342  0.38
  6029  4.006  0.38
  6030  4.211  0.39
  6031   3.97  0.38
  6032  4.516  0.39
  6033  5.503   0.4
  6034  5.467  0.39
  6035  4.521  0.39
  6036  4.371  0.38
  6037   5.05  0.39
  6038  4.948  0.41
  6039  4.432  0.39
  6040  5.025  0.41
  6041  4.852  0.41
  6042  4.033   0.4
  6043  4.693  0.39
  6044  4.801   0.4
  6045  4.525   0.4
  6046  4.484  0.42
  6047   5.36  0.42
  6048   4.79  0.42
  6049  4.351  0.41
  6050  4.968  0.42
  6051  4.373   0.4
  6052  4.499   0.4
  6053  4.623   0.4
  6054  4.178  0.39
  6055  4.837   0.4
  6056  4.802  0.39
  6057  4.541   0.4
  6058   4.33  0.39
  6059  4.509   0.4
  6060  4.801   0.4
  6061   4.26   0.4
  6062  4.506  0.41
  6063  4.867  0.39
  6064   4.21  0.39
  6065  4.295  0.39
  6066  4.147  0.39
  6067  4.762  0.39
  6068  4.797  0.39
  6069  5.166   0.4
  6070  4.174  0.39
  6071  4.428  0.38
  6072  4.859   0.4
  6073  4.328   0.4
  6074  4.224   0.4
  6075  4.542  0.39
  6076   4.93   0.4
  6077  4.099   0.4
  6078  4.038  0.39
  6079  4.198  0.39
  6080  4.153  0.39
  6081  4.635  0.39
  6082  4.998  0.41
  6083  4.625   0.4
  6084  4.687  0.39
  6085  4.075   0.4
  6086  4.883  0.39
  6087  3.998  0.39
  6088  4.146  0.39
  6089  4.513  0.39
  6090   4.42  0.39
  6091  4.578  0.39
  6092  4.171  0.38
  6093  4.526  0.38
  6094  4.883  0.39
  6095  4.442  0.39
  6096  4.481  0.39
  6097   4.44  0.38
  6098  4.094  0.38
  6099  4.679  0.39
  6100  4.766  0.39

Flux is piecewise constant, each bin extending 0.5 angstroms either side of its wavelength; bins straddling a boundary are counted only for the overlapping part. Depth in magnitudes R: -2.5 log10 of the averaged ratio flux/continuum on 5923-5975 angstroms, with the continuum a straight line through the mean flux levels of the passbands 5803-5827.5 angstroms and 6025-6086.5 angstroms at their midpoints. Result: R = 0.03 mag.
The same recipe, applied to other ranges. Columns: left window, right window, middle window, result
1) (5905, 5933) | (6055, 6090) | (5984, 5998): -0.038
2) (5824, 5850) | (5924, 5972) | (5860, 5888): 0.061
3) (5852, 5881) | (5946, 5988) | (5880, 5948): 0.024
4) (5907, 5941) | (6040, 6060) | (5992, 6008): 0.040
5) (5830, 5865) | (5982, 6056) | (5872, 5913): 0.090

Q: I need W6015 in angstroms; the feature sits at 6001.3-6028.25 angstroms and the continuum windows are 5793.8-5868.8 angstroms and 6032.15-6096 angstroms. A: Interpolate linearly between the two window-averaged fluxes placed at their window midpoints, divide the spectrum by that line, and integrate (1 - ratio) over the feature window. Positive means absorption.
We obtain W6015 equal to 1.89 angstroms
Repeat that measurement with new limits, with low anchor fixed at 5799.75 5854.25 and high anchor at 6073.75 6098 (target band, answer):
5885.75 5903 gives 3.15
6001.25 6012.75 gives 0.52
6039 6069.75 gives -1.00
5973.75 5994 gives 0.17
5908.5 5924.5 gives -0.44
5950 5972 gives 0.38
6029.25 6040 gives -0.54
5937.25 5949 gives -0.41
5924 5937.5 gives 0.35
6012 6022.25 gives 0.71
